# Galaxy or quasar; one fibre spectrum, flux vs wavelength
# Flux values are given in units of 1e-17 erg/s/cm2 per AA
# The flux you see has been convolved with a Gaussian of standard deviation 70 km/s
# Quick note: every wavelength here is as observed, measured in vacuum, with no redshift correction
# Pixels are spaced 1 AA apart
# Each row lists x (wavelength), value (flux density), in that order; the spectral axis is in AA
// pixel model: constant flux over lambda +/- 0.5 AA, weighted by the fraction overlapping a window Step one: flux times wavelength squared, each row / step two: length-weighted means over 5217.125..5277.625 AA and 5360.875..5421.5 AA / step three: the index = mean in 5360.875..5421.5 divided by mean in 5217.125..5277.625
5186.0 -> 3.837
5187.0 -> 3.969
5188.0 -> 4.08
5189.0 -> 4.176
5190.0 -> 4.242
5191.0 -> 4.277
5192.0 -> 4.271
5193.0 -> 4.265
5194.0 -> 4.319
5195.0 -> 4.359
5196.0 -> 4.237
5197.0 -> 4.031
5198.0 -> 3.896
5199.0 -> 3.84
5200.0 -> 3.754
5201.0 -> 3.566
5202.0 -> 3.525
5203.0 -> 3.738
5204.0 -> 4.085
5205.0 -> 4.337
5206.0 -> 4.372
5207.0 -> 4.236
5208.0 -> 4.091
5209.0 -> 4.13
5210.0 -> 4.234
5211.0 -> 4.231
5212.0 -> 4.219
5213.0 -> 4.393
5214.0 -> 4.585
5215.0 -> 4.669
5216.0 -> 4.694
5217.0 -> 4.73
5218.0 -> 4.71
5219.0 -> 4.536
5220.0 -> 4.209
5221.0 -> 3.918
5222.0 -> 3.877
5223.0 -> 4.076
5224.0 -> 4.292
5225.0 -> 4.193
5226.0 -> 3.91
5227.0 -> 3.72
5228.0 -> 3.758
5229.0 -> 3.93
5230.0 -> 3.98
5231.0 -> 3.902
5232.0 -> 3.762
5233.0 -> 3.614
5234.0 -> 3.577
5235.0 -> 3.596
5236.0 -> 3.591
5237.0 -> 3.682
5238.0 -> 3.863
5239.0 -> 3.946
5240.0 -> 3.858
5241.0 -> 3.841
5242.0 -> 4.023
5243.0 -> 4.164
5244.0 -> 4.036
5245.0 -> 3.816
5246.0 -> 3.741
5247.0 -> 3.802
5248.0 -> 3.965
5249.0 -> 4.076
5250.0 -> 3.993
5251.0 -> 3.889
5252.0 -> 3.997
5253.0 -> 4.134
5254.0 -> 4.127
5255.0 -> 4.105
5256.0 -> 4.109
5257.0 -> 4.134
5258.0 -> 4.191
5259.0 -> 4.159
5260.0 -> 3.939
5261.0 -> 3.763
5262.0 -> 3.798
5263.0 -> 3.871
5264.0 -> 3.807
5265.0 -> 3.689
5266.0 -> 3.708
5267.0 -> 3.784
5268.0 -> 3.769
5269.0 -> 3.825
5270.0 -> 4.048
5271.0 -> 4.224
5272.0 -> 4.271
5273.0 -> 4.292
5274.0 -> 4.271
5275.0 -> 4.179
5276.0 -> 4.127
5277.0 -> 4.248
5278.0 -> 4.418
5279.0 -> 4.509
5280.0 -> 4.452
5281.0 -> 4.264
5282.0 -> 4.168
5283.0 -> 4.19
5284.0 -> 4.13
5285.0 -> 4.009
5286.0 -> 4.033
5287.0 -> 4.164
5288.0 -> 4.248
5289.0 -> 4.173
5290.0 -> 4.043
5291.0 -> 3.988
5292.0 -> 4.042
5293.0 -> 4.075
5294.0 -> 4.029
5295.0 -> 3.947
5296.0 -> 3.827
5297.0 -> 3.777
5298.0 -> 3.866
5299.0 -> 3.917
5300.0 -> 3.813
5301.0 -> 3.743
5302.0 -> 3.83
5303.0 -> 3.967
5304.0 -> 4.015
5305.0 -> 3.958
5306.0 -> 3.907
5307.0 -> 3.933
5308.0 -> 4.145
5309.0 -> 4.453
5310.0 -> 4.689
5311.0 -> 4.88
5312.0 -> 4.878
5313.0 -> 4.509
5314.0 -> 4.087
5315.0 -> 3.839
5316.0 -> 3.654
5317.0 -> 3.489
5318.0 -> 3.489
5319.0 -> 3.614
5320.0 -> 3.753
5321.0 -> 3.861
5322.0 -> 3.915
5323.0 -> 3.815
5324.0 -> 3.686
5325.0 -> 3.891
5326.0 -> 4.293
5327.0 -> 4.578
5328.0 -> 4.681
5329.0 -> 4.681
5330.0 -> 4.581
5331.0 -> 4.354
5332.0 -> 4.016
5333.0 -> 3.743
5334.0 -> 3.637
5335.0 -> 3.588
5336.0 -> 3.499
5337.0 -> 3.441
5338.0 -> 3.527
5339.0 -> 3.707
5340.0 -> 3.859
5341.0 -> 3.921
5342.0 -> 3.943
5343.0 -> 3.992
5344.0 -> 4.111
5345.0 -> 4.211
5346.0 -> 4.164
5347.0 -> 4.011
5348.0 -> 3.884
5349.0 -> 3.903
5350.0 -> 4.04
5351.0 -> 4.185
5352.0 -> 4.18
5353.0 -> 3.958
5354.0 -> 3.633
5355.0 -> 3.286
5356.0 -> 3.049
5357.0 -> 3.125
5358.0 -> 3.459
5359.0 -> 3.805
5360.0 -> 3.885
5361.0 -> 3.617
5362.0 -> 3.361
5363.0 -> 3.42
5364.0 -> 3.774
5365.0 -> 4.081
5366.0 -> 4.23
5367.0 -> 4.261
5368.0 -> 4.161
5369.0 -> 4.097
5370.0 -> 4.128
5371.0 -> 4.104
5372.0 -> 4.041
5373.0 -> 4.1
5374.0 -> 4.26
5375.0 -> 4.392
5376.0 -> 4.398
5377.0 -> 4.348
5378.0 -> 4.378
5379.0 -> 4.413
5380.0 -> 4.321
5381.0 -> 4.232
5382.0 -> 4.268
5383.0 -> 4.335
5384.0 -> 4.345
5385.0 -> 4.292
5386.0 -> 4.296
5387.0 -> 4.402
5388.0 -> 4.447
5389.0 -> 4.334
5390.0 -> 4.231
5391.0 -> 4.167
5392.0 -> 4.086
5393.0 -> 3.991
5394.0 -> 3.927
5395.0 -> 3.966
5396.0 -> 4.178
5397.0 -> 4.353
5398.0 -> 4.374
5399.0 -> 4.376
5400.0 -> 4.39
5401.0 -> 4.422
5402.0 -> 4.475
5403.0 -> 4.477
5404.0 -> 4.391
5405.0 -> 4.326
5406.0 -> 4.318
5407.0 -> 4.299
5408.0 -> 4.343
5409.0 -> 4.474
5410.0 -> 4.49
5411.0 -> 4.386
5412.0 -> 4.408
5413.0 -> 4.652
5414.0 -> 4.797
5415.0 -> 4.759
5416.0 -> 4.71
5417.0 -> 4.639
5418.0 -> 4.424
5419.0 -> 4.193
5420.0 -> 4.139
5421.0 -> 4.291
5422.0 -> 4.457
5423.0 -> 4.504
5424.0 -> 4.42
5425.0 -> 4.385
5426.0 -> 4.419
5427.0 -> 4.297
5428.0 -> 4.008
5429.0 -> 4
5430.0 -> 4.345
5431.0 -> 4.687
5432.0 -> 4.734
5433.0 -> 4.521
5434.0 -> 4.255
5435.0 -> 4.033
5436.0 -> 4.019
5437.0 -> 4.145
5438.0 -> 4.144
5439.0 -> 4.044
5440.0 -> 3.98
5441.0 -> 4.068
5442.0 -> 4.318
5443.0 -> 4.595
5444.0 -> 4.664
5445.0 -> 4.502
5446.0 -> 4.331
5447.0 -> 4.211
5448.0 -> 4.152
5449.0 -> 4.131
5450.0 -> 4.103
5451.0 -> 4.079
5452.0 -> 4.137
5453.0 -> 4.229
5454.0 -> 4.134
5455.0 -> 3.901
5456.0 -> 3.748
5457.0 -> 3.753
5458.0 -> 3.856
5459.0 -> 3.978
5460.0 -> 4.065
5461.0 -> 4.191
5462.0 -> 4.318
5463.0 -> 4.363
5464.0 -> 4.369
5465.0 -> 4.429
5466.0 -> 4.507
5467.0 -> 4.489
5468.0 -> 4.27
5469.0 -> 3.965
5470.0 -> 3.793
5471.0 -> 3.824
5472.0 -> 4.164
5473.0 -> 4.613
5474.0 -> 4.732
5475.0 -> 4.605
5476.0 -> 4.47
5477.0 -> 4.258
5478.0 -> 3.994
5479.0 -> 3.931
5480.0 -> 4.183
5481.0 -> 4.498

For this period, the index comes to 1.13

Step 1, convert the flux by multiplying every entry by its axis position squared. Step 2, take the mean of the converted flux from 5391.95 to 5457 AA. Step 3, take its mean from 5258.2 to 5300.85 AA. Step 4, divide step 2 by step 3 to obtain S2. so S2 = 1.1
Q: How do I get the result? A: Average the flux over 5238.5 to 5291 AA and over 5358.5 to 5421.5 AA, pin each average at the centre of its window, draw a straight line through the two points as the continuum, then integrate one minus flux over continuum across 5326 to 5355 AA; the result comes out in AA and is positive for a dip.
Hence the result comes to 1.2 AA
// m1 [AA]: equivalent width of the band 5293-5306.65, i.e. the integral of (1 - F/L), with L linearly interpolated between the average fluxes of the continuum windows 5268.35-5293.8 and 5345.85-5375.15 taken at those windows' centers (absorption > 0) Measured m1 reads 0.7 AA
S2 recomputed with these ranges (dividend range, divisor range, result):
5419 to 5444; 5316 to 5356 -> 1.14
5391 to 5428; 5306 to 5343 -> 1.12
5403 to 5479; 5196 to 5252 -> 1.16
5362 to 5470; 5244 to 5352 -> 1.11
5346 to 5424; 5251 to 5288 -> 1.07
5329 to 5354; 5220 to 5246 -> 1.06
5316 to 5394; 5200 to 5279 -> 1.03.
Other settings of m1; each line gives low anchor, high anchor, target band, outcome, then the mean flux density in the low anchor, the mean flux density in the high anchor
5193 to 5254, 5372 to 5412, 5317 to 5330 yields 0.54 AA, 4.04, 4.31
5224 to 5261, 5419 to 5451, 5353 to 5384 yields 1.40 AA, 3.92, 4.28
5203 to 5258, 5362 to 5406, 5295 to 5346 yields 2.01 AA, 4.06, 4.22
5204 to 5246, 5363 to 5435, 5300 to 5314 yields -0.05 AA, 4.08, 4.31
